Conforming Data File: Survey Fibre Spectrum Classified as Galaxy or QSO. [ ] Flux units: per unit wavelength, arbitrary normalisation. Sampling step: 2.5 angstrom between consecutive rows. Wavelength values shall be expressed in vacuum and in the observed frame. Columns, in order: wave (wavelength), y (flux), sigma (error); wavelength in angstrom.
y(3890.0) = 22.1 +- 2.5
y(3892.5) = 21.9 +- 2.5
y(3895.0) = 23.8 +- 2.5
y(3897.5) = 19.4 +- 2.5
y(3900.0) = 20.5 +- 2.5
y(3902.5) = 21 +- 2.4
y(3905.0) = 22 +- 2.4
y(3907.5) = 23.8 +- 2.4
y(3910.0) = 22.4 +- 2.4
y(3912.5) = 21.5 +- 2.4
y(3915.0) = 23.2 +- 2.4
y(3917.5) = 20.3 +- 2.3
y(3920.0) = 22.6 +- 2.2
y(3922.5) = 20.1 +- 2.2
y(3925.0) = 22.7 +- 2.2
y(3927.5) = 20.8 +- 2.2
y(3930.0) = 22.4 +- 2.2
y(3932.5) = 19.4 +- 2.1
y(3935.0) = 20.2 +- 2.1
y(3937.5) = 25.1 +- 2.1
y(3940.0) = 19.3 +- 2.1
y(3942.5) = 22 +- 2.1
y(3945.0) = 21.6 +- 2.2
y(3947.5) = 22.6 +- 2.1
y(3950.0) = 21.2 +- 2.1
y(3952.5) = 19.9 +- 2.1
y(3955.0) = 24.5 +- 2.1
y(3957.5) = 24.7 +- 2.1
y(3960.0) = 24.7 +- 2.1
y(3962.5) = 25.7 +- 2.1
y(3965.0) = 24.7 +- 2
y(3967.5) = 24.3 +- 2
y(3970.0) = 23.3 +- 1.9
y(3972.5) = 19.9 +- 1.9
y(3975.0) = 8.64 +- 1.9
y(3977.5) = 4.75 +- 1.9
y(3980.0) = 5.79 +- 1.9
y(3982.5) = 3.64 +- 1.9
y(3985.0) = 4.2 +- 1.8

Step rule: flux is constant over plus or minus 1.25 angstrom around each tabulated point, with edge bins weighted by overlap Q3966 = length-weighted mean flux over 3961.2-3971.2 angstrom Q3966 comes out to 24.5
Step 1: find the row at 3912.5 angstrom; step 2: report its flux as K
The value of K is 21.5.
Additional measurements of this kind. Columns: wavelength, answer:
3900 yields 20.5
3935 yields 20.2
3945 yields 21.6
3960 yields 24.7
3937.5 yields 25.1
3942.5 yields 22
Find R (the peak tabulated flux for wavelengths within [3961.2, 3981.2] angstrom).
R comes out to 25.7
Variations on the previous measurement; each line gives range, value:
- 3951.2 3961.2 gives 24.7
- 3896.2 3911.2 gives 23.8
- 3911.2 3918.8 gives 23.2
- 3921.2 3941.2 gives 25.1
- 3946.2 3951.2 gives 22.6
